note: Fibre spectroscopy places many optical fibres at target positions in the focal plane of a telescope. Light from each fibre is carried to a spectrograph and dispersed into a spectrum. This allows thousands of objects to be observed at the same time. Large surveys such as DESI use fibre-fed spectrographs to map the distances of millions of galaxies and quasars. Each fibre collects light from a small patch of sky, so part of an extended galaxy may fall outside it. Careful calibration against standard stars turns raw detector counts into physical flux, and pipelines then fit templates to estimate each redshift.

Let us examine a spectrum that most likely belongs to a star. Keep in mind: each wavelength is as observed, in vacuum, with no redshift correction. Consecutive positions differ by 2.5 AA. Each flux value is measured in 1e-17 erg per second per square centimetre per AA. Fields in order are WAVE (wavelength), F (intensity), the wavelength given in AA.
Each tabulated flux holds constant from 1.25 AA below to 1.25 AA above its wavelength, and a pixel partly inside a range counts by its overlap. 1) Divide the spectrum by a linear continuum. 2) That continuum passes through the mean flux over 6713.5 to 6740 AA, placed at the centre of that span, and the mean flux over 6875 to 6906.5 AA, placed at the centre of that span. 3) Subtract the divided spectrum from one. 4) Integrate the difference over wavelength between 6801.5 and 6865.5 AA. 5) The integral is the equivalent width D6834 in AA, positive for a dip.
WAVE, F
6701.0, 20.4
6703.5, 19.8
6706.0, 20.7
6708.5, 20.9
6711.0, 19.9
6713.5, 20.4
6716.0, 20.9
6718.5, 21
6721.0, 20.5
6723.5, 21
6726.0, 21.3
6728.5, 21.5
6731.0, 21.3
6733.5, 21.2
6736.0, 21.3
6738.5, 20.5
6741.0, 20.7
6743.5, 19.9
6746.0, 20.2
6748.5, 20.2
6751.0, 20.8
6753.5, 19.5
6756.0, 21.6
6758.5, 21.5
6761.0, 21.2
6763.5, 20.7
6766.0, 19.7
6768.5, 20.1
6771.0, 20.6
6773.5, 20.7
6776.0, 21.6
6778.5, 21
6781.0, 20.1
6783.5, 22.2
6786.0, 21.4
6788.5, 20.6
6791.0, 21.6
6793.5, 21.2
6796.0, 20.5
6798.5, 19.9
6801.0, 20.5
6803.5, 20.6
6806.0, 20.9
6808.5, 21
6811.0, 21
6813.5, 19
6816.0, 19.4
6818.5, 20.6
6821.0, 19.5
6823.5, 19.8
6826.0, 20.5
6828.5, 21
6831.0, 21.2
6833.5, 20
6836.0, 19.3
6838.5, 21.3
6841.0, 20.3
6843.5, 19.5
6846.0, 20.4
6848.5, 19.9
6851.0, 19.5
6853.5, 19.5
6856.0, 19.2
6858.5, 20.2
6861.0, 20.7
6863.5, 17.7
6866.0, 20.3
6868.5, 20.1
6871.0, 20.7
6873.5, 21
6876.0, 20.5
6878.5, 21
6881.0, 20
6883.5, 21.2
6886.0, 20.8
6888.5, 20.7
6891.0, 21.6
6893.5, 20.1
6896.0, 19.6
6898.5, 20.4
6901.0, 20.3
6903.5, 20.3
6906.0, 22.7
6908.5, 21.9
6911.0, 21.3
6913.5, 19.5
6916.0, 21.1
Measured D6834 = 2.15 AA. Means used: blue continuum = 21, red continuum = 20.7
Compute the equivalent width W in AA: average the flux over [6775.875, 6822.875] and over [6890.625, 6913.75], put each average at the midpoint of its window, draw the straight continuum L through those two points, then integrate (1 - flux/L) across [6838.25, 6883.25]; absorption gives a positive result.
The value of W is 1.4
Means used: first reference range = 20.6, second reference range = 20.8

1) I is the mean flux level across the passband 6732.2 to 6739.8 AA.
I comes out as 21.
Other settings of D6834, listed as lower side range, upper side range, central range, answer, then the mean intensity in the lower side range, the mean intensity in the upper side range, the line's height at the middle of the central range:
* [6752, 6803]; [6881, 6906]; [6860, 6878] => 0.4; 20.8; 20.6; 20.7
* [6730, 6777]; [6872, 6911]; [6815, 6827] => 0.5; 20.7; 20.8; 20.8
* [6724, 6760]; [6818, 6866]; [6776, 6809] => -0.8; 20.8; 20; 20.4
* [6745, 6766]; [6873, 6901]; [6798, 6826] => 0.6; 20.7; 20.6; 20.6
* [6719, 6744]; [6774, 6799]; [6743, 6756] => 0.4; 21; 21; 21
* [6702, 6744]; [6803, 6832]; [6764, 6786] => -0.3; 20.8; 20.4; 20.5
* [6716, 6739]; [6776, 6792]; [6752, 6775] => 0.6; 21.1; 21.2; 21.1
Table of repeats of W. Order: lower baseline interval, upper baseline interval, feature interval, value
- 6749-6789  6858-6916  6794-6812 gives 0.1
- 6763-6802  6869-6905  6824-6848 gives 0.4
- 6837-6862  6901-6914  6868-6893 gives -0.2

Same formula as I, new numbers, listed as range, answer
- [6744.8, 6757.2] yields 20.5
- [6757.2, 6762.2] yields 21.4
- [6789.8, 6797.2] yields 21.1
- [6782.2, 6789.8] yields 21.4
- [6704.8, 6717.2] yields 20.6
